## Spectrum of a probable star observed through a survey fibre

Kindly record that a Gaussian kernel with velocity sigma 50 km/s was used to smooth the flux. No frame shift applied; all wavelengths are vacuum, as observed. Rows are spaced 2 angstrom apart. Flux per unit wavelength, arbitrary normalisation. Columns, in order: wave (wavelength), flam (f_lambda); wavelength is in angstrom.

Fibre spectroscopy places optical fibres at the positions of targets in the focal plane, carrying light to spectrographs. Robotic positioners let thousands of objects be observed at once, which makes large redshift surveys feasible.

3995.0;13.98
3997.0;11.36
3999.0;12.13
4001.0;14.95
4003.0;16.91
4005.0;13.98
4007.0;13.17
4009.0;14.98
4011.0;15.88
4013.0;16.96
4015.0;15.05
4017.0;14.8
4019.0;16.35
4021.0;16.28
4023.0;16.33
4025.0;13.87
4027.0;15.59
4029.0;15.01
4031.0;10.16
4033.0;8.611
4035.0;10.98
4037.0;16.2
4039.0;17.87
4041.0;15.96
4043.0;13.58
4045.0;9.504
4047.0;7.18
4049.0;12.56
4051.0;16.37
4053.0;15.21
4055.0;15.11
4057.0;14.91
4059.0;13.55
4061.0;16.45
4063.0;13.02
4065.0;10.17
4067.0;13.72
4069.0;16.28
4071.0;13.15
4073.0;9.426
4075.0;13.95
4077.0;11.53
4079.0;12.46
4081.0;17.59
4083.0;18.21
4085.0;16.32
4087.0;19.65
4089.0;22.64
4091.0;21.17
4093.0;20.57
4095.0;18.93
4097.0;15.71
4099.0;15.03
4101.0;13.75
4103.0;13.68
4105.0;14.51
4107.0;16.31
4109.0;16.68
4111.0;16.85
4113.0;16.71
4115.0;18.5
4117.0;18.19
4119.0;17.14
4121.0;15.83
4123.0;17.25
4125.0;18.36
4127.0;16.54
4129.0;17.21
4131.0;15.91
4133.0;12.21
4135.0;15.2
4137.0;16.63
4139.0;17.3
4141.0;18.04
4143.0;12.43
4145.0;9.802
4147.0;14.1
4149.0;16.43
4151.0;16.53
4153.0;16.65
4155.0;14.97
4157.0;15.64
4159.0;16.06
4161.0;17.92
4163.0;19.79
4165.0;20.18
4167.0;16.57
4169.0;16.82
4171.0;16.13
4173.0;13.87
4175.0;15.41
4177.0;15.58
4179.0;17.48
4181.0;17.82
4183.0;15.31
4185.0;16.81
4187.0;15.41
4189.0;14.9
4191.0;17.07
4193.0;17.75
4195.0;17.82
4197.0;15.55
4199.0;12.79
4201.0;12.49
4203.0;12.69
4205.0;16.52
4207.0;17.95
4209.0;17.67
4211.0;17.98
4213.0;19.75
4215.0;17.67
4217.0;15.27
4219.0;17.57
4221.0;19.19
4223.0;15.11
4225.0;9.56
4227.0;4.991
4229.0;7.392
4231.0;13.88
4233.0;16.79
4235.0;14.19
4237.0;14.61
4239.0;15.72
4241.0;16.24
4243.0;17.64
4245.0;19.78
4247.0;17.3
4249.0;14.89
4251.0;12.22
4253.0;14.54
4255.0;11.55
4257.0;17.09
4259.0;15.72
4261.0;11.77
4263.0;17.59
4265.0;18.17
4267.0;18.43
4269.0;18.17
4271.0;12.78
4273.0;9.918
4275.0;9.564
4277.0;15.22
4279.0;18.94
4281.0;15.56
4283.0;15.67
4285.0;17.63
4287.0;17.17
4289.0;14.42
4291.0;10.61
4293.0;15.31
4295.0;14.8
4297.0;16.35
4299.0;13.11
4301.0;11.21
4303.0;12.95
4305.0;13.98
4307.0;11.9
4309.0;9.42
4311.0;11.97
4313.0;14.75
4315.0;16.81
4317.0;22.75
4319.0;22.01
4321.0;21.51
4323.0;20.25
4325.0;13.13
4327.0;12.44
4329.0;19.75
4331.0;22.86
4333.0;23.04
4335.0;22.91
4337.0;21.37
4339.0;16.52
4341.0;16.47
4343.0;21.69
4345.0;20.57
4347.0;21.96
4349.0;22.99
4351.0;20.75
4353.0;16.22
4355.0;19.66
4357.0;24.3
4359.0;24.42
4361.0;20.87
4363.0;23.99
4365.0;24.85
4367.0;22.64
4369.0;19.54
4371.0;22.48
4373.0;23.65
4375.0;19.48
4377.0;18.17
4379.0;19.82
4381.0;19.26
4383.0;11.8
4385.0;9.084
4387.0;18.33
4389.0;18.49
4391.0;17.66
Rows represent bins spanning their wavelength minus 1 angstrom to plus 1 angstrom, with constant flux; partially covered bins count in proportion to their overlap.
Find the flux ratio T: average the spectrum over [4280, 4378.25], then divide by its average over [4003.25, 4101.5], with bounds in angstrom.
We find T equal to 1.23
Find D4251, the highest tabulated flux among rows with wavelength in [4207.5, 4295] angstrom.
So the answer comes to 19.78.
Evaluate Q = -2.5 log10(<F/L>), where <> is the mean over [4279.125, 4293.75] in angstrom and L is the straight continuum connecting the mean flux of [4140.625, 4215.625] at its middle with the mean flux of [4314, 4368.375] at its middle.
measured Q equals 0.233 mag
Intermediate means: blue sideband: 16.1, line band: 15.4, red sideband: 20.6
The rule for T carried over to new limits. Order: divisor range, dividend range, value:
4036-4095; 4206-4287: 1.02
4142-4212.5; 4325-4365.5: 1.29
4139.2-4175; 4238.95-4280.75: 0.96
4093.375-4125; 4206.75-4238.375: 0.90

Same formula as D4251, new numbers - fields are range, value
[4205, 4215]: 19.75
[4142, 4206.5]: 20.18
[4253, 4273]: 18.43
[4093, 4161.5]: 20.57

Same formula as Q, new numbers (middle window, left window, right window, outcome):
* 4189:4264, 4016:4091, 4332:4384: 0.180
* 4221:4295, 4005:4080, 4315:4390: 0.228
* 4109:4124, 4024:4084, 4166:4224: -0.161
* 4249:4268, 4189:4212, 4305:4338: 0.112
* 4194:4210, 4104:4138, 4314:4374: 0.169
